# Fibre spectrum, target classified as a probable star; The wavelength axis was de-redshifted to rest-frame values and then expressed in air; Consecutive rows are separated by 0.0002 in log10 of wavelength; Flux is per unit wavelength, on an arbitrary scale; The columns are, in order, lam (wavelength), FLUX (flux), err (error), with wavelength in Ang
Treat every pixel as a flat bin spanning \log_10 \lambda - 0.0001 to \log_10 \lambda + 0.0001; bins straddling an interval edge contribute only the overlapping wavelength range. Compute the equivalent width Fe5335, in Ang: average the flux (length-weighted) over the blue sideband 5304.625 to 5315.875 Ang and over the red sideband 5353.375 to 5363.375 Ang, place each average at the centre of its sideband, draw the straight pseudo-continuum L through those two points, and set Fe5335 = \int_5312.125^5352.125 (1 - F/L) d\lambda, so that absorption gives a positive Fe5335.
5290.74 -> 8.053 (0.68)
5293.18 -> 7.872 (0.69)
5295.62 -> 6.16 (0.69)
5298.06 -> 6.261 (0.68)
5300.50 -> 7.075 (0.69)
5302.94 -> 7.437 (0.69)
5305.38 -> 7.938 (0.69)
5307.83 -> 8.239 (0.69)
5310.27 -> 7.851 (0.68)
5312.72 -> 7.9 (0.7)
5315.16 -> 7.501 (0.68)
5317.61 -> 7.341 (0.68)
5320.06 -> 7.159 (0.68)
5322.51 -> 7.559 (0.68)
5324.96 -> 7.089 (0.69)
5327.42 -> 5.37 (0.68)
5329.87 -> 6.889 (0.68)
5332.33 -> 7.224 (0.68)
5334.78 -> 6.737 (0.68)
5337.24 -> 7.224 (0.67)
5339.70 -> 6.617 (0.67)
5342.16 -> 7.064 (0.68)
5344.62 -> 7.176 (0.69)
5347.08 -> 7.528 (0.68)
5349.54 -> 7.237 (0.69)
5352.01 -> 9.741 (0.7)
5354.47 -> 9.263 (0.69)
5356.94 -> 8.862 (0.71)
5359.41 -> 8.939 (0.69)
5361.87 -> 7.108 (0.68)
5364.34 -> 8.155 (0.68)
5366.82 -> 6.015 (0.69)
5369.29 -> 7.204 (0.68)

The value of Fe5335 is 4.92 Ang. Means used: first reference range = 7.9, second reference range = 8.52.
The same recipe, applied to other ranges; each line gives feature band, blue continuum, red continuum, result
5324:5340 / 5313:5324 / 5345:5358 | 2.26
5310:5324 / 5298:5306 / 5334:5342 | -0.82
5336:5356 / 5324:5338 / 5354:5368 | -0.99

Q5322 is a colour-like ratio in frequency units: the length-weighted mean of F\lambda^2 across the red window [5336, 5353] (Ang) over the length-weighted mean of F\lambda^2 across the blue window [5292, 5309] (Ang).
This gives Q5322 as 1.04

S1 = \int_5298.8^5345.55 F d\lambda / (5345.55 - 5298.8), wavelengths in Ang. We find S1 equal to 7.22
